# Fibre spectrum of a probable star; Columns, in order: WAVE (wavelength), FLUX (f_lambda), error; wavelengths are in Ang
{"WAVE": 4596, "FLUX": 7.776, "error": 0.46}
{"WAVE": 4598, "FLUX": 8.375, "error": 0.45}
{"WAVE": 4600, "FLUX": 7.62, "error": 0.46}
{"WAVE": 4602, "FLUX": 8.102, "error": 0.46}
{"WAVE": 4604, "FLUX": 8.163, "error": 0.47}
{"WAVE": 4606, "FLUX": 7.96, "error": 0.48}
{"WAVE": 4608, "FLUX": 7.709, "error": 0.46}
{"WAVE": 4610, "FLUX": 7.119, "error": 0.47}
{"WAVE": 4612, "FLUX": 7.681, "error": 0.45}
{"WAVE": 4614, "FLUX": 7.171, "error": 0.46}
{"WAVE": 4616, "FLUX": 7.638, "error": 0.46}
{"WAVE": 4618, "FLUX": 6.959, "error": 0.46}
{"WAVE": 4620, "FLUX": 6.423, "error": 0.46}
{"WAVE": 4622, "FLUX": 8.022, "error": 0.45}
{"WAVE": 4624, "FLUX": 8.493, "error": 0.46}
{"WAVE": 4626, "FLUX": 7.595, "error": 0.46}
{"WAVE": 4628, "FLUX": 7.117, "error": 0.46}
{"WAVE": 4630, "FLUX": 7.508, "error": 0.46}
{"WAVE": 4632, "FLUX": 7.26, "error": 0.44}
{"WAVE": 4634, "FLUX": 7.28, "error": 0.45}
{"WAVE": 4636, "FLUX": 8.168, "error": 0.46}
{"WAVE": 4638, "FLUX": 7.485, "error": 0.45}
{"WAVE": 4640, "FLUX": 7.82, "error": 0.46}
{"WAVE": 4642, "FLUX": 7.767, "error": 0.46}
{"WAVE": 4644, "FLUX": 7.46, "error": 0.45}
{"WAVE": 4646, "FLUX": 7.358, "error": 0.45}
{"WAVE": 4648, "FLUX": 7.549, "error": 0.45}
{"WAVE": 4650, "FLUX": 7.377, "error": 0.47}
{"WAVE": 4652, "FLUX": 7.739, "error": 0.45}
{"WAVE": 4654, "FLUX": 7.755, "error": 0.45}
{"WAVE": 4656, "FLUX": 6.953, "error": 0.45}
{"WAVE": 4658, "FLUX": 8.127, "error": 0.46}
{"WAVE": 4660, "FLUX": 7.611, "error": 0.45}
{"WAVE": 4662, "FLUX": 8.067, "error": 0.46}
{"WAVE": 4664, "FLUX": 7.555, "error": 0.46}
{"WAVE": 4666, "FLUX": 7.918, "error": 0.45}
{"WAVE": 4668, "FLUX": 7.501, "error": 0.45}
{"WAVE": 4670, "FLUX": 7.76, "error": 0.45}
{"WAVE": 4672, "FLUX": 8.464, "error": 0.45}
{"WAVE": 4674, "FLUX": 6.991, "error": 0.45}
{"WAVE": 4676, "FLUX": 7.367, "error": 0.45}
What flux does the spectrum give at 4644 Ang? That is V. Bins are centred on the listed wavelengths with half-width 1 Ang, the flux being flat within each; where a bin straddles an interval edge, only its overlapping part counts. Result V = 7.46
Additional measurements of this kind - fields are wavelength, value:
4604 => 8.163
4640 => 7.82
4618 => 6.959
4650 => 7.377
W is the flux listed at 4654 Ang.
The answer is 7.755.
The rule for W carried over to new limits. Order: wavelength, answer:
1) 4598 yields 8.375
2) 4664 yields 7.555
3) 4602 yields 8.102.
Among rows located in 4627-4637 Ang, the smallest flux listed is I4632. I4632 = 7.117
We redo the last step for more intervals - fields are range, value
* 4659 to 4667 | 7.555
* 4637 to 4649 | 7.358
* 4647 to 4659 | 6.953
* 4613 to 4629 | 6.423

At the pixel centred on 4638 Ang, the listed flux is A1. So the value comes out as 7.485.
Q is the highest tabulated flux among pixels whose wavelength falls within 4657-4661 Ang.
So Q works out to 8.127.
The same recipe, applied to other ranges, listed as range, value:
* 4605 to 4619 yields 7.96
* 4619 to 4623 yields 8.022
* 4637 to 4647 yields 7.82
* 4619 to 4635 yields 8.493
